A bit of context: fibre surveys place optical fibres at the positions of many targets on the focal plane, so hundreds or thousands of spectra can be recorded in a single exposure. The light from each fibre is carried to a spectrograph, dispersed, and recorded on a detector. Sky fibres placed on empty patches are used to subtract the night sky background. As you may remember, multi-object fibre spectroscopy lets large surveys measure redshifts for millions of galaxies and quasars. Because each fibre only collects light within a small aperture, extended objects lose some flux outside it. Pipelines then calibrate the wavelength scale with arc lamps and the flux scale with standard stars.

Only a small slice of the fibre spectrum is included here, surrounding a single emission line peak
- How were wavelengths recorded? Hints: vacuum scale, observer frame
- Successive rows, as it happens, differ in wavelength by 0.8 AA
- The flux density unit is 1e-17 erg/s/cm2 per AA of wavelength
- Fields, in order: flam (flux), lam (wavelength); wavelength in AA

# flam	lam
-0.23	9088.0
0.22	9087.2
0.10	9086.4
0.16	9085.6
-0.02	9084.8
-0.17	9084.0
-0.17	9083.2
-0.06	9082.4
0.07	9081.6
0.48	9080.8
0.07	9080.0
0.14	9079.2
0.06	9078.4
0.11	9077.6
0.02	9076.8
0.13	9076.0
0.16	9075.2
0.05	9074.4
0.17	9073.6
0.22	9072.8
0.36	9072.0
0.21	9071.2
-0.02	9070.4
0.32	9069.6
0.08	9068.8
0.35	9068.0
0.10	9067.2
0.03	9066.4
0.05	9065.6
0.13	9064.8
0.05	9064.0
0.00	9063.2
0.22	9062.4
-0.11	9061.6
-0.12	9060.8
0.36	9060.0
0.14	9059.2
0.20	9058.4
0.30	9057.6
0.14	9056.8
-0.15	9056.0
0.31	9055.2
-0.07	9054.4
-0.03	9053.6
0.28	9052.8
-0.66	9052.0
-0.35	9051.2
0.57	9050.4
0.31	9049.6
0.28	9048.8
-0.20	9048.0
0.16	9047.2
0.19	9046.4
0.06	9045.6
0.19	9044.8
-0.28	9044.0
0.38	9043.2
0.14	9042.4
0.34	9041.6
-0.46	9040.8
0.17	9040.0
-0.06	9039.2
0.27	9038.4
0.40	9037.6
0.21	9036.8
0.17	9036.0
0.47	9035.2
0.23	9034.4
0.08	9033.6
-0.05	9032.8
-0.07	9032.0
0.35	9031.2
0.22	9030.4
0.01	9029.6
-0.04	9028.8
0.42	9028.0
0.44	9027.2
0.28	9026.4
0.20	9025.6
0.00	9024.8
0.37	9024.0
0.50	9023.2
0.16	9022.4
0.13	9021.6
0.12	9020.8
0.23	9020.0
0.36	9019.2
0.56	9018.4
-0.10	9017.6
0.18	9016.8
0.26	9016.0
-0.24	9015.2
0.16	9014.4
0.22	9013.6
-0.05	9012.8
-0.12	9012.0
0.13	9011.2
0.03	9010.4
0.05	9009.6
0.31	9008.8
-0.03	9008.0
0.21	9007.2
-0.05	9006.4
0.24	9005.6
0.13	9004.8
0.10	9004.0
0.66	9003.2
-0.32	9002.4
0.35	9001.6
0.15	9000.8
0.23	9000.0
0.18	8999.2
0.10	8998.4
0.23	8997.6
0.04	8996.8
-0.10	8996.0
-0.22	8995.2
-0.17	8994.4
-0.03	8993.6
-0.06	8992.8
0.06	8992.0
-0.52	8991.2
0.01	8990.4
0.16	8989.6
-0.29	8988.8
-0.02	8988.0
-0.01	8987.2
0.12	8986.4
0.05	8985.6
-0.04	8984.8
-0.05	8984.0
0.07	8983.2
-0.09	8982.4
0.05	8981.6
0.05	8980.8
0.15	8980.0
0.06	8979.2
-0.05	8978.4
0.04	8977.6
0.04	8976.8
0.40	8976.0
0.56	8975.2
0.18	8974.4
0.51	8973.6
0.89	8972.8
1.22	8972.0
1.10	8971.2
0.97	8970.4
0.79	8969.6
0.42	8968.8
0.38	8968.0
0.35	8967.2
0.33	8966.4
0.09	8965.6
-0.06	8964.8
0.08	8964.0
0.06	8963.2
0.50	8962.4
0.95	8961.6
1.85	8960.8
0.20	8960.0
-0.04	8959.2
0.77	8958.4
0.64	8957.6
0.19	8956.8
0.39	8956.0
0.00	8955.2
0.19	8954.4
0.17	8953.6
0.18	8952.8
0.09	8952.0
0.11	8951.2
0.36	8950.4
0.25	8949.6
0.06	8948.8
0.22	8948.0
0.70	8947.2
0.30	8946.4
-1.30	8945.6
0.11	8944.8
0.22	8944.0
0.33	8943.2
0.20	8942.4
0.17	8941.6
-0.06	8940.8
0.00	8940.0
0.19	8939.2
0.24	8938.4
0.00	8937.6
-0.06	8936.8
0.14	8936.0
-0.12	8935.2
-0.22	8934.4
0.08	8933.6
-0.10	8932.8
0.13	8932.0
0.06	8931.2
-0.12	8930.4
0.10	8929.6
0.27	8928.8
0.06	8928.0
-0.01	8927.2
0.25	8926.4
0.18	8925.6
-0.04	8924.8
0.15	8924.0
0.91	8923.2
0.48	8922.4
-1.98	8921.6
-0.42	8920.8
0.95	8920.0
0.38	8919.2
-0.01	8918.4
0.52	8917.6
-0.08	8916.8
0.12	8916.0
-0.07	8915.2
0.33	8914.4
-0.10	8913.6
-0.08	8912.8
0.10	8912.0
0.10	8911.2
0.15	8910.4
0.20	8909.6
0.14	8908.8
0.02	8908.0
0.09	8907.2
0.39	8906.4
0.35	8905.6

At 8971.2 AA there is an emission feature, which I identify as H-beta 4861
